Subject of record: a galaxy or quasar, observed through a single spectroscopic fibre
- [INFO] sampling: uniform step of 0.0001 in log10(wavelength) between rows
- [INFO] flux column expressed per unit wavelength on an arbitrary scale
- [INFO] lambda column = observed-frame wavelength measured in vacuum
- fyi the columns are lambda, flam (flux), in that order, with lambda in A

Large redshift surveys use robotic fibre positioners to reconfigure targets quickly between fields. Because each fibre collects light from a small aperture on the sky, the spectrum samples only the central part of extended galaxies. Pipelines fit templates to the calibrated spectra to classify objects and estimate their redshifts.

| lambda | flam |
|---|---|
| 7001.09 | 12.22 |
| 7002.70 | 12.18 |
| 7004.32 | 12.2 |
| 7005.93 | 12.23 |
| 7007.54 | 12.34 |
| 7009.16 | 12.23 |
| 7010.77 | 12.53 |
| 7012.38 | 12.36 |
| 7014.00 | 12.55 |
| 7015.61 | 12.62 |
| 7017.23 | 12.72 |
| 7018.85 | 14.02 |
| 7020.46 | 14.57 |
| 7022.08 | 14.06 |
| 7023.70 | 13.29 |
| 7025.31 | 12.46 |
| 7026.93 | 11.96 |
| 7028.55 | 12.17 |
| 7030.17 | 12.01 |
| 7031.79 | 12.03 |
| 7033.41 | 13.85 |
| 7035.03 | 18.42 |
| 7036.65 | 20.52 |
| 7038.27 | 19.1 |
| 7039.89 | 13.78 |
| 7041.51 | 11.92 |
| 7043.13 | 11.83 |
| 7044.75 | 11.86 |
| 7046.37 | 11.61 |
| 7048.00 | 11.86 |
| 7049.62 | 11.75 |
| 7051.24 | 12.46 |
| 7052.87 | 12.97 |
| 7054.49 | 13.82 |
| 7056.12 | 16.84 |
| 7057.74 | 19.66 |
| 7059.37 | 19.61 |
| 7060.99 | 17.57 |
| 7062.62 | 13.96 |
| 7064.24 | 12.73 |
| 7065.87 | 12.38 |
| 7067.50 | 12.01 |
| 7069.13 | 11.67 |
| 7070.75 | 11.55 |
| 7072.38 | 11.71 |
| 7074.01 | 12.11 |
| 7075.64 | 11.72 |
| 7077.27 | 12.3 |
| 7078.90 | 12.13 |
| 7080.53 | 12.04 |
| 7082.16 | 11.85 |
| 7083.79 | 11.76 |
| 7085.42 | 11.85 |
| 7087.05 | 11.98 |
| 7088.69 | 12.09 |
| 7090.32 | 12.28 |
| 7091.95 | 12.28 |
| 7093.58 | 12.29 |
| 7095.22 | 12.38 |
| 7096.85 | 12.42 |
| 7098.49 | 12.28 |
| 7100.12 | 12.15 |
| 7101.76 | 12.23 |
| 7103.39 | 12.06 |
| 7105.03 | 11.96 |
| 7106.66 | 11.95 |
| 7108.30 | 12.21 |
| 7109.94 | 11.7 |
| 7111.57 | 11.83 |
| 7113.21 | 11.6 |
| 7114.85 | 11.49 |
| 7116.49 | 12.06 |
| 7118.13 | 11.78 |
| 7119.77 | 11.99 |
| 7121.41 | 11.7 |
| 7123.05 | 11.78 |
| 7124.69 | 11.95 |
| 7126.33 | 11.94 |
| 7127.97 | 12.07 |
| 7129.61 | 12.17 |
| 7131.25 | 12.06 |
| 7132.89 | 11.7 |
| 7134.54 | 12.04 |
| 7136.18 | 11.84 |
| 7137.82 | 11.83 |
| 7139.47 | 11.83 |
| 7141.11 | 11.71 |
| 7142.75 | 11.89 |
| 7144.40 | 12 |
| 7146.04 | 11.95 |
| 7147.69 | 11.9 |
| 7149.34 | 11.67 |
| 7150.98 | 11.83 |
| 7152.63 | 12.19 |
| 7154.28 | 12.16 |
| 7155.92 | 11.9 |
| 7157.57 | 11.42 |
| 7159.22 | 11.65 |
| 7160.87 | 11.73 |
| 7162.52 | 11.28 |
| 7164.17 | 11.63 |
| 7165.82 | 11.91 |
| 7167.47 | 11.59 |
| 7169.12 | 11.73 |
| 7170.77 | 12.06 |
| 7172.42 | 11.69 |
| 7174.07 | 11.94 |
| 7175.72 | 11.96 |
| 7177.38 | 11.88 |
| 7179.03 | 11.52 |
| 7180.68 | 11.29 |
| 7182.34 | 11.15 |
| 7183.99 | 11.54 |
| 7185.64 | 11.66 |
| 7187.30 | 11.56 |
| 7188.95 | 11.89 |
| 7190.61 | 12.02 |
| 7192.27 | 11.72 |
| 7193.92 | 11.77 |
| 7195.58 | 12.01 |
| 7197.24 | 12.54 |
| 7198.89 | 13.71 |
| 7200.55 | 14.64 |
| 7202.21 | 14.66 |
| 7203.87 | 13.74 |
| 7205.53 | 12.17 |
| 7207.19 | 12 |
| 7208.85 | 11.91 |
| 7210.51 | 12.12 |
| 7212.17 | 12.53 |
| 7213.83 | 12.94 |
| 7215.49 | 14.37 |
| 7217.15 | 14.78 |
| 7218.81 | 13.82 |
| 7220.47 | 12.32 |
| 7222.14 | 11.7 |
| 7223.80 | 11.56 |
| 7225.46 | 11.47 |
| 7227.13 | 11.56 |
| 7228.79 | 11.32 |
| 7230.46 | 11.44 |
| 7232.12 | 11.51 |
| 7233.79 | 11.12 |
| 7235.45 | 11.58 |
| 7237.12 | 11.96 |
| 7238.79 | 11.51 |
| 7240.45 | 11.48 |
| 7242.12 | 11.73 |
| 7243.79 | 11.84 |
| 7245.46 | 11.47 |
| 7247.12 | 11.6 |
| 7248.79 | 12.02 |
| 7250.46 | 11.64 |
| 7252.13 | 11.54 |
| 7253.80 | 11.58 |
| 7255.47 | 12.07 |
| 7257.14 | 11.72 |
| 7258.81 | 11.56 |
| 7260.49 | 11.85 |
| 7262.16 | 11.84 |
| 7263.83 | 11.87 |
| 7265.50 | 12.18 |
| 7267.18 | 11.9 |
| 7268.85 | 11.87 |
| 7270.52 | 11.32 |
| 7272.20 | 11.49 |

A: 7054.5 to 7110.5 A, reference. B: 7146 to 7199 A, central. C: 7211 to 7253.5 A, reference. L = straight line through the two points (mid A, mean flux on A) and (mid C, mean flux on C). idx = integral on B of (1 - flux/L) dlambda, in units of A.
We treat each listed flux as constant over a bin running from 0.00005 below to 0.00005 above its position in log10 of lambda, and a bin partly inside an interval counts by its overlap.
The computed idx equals 2.4 A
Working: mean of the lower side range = 12.9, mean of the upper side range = 12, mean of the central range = 11.8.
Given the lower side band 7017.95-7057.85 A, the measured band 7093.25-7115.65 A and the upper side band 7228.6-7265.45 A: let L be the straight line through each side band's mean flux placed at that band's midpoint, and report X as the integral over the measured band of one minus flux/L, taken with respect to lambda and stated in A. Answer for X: 1.91 A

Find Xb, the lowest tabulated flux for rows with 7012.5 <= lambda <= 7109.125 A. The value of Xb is 11.55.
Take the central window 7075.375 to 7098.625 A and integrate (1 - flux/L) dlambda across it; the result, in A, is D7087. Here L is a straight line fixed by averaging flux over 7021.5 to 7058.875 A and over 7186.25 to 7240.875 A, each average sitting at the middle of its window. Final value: 2.4 A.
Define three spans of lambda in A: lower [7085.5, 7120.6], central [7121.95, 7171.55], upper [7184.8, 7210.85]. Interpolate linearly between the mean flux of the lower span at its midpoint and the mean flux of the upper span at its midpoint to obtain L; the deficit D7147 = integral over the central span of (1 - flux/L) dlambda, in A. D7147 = 1.7 A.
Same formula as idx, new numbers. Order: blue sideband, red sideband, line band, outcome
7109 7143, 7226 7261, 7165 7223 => -3.22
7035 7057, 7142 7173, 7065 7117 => 4.48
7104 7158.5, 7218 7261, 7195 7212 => -1.69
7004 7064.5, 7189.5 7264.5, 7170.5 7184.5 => 1.05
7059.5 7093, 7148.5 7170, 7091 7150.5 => 0.75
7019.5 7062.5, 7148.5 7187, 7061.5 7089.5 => 2.95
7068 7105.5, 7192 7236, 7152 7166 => 0.63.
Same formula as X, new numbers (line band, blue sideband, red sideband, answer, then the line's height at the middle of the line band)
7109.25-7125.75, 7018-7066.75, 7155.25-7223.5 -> 1.75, 13.2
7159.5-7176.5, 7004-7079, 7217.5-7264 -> 0.88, 12.4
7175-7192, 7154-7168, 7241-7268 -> 0.08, 11.7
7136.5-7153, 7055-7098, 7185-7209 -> 1.20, 12.8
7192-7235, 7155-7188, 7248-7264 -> -2.97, 11.7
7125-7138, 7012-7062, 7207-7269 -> 1.13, 13.1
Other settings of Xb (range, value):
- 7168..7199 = 11.15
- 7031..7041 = 12.03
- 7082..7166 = 11.28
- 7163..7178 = 11.59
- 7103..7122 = 11.49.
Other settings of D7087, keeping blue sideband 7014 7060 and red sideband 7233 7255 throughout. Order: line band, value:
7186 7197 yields 0.3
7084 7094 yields 1.0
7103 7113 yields 1.0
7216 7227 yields -0.6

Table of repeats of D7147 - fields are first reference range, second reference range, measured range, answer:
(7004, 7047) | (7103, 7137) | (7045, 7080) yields -1.6 A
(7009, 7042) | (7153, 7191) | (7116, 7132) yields 0.6 A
